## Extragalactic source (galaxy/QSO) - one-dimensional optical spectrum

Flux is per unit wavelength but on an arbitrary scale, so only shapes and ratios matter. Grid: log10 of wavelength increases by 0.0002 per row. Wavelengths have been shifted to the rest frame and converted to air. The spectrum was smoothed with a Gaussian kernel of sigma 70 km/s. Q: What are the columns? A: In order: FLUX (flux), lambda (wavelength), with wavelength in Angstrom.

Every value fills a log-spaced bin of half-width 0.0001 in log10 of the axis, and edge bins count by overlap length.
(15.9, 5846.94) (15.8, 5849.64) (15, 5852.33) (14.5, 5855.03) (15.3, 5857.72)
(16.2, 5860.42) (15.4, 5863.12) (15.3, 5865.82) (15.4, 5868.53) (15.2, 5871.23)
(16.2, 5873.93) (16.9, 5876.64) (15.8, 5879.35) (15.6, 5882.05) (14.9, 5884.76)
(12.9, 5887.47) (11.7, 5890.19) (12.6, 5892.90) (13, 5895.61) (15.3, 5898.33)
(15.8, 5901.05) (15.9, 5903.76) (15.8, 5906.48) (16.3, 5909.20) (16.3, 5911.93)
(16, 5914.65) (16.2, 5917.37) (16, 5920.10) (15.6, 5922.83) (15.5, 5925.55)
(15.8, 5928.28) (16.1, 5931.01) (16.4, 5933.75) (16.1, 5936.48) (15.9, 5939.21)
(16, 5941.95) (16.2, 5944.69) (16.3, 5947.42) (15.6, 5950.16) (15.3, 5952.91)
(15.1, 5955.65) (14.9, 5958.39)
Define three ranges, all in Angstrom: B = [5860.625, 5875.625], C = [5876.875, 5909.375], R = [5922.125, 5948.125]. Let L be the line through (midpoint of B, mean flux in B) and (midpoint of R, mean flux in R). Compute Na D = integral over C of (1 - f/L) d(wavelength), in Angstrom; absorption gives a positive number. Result 2.2 Angstrom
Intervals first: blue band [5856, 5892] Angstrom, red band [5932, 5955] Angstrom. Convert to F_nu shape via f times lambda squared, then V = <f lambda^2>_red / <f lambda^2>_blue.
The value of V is 1.1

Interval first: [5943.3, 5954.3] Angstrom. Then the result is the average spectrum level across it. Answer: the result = 15.8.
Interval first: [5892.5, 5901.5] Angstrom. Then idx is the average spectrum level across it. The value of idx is 14.2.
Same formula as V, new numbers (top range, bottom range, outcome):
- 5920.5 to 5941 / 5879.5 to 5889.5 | 1.12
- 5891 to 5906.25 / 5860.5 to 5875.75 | 0.94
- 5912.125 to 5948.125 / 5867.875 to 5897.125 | 1.12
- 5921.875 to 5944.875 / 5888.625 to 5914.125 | 1.09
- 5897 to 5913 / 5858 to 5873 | 1.04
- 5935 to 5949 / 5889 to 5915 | 1.10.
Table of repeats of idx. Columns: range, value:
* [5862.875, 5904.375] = 14.8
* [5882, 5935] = 15.2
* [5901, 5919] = 16.1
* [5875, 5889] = 15.2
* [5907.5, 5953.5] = 16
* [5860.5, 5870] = 15.5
